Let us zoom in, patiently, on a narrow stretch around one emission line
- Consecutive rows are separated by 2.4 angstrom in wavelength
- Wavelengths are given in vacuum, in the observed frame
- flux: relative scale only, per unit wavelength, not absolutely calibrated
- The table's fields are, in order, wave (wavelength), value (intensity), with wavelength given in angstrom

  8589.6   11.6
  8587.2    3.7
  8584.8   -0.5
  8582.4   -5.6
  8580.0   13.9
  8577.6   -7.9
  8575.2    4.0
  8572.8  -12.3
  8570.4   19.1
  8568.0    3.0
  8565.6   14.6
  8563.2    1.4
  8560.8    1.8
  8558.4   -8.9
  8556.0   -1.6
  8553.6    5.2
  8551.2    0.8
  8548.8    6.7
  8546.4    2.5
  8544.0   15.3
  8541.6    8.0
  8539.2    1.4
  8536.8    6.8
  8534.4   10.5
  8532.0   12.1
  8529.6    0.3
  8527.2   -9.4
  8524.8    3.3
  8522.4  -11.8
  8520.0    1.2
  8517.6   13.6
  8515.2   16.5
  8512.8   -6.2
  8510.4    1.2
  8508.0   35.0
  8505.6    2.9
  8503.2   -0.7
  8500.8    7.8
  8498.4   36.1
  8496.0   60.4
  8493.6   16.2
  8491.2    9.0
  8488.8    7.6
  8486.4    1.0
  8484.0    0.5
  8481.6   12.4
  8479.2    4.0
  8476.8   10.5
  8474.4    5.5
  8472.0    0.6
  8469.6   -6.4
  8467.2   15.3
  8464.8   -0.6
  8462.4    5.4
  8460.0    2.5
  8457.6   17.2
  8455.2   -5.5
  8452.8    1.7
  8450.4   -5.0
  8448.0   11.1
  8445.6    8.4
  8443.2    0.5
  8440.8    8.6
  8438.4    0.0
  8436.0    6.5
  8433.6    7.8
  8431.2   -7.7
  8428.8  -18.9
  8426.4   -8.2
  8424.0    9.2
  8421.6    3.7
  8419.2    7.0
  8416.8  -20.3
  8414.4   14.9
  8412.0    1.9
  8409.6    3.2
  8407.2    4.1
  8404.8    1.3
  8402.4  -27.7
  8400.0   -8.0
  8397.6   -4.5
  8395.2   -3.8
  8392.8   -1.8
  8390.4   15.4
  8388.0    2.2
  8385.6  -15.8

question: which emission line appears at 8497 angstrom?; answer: H-gamma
